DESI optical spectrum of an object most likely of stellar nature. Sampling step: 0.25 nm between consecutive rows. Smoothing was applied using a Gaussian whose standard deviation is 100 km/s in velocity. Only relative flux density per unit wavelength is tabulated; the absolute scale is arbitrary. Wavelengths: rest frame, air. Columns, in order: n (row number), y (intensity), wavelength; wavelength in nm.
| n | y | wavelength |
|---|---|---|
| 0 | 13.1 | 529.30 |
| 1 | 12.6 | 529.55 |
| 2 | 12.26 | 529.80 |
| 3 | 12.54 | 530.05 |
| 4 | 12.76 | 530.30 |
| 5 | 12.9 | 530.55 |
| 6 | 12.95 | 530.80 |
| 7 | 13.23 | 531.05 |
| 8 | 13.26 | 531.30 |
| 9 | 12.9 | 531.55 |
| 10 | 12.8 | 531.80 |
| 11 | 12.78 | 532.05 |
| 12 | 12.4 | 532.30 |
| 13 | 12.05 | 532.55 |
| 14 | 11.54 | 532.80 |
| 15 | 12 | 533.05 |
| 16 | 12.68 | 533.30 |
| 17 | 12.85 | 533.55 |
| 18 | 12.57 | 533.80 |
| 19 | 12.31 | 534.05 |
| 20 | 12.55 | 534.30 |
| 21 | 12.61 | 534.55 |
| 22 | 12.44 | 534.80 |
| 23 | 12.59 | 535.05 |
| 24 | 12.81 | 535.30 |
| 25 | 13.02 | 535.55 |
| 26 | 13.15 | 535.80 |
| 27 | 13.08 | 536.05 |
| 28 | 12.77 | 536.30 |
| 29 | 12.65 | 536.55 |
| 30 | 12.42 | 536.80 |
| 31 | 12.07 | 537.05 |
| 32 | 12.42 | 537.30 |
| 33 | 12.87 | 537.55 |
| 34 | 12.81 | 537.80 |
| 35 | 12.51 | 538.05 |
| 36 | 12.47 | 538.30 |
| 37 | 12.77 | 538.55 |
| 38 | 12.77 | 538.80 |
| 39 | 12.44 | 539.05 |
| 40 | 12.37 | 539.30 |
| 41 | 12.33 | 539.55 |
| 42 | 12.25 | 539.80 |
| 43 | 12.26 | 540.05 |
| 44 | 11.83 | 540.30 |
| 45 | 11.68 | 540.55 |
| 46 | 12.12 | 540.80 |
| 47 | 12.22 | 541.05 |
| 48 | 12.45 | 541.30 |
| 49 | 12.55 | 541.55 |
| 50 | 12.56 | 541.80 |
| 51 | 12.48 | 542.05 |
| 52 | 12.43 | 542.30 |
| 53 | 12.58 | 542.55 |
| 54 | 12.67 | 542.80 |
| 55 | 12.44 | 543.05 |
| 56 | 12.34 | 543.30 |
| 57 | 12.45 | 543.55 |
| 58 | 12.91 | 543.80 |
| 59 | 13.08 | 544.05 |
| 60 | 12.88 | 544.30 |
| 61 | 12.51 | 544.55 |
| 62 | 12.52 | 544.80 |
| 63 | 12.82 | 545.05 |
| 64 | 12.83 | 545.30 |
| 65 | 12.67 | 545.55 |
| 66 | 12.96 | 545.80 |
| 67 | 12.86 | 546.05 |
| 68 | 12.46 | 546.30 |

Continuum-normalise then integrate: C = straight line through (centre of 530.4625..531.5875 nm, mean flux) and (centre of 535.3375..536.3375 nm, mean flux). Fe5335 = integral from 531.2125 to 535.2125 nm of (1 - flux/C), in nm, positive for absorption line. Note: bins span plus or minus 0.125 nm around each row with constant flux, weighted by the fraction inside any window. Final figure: 0.16 nm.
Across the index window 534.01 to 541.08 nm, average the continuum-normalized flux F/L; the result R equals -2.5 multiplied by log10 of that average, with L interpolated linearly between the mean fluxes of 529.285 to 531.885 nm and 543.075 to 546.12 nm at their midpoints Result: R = 0.02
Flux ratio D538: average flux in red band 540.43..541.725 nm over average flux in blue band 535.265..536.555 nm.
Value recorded 0.9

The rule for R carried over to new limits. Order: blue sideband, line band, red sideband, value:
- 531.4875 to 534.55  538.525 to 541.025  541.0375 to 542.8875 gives 0.02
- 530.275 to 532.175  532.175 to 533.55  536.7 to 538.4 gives 0.06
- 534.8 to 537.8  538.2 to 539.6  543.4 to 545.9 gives 0.02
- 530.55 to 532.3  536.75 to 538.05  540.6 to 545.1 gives 0.02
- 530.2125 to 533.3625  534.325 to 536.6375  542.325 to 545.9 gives -0.01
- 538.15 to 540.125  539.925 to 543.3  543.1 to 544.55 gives 0.02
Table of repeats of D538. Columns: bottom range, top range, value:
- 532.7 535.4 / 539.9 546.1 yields 1.01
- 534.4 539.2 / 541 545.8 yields 1.00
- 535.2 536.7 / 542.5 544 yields 0.98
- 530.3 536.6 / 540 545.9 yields 0.99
